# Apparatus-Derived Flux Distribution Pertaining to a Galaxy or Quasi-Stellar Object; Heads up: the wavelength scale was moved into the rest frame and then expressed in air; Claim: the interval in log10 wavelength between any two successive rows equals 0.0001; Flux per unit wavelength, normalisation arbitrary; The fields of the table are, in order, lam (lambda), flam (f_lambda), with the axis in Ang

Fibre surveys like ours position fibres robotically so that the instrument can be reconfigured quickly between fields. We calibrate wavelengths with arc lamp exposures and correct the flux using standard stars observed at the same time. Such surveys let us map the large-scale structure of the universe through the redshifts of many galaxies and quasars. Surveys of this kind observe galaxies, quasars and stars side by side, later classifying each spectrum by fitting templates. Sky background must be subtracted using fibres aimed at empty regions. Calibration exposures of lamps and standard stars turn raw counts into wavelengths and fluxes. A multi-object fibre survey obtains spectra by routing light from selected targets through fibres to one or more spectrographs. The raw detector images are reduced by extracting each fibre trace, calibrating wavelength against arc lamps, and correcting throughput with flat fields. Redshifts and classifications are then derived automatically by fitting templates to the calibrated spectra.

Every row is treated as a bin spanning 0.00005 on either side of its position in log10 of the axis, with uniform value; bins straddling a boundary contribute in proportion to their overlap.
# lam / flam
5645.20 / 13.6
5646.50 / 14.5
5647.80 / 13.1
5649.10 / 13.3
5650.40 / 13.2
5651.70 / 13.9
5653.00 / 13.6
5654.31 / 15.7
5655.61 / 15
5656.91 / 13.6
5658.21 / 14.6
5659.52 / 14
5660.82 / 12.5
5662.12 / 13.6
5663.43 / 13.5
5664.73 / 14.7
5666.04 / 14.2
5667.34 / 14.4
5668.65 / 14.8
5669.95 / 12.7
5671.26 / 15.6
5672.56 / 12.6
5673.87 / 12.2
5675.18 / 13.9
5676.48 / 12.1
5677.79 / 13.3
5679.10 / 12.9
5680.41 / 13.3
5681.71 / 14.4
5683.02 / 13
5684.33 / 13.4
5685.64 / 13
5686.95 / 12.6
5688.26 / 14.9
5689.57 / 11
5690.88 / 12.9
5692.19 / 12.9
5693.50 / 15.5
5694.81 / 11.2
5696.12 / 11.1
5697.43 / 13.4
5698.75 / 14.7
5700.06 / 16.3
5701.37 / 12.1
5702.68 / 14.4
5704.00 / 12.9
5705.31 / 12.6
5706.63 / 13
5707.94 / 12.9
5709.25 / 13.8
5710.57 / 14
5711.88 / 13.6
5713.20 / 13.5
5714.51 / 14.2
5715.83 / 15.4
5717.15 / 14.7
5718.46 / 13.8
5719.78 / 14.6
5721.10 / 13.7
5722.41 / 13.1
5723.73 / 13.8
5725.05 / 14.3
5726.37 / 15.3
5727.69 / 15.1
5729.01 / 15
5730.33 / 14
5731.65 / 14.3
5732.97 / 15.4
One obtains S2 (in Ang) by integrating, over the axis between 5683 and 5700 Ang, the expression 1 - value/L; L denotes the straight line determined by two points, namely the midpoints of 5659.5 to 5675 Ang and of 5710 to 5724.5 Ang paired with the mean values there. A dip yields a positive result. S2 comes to 0.9 Ang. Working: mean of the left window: 13.7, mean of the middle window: 13.2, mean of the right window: 14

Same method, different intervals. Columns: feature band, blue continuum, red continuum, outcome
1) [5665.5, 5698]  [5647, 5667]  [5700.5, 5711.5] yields 0.8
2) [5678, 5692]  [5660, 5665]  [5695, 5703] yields 0.4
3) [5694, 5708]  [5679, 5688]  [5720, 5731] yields 0.6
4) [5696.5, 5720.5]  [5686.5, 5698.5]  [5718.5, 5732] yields -0.5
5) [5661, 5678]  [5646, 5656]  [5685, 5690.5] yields -0.3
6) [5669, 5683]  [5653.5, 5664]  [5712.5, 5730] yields 0.8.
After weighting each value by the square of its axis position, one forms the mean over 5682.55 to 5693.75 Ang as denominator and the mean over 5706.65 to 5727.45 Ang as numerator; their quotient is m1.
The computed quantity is 1.08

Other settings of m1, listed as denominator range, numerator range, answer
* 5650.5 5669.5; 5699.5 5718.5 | 1.00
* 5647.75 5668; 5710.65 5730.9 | 1.05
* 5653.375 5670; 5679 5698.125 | 0.93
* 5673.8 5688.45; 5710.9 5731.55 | 1.09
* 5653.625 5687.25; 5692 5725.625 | 1.01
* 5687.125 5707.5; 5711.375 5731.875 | 1.09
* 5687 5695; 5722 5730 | 1.11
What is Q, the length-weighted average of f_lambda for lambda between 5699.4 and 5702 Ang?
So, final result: 14.2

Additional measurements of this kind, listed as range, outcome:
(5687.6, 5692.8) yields 12.9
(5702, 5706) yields 13.3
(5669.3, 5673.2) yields 13.7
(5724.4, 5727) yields 14.8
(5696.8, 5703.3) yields 14.2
